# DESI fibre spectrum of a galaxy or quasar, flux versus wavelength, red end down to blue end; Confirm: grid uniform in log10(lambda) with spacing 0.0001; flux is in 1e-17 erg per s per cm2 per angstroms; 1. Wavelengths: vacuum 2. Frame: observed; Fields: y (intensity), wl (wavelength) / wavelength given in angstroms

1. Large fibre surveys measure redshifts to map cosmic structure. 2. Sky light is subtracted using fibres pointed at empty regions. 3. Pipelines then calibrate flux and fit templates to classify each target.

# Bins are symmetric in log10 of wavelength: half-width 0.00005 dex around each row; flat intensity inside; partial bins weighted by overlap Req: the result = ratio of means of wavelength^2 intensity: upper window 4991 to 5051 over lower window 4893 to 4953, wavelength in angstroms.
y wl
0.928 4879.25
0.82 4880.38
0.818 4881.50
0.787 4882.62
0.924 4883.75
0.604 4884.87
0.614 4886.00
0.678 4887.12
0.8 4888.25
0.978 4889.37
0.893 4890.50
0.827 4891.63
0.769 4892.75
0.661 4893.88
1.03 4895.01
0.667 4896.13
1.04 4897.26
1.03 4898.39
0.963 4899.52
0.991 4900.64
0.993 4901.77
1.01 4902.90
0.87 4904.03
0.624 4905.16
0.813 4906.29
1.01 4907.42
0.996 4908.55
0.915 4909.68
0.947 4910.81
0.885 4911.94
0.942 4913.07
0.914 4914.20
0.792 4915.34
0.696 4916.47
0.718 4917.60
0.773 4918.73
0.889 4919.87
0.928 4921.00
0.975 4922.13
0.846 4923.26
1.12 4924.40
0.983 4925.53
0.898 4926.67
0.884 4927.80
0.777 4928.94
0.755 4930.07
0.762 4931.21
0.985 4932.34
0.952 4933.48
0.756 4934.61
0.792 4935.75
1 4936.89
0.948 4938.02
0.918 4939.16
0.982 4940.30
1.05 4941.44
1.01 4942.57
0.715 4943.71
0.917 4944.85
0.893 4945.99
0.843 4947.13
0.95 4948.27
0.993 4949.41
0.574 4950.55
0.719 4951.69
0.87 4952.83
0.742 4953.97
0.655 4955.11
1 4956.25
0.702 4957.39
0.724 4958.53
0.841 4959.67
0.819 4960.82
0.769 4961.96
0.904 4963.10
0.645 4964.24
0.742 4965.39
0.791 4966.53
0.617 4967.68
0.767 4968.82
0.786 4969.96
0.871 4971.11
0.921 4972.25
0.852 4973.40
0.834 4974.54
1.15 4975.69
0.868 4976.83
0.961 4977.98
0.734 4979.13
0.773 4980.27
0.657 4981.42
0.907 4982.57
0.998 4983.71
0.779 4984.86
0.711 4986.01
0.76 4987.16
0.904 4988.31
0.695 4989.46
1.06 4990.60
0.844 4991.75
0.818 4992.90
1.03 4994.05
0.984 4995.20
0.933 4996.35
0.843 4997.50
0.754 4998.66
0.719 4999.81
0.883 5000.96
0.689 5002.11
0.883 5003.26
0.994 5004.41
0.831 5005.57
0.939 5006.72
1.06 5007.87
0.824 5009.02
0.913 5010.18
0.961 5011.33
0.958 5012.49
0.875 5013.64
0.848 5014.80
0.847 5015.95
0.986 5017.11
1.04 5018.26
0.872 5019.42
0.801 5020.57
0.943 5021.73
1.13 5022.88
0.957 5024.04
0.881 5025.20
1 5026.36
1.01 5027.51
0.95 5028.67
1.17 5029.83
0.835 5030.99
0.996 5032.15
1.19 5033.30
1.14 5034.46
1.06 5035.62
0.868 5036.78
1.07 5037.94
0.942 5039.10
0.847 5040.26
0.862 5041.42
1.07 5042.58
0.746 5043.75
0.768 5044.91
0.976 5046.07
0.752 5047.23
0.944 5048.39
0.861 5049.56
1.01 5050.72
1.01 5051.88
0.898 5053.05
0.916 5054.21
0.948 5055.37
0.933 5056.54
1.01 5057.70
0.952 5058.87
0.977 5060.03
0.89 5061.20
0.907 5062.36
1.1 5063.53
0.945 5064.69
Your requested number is 1.1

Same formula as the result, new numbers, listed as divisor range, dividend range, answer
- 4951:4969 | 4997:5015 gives 1.16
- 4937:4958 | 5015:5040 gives 1.17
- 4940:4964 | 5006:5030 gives 1.16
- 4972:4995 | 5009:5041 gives 1.13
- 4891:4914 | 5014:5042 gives 1.13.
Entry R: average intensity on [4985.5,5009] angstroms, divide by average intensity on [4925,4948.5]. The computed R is 1.0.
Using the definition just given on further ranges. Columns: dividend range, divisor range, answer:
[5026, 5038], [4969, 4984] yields 1.18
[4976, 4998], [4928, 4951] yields 0.98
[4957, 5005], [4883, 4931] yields 0.96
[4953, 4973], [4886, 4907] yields 0.91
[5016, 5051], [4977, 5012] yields 1.11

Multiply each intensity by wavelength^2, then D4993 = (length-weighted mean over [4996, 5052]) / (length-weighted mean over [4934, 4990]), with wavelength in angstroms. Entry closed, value 1.14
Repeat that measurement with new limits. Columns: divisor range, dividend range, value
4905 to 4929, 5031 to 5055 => 1.12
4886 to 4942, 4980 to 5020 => 1.02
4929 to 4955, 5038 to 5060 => 1.11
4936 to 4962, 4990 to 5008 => 1.06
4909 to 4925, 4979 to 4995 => 0.98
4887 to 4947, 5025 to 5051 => 1.13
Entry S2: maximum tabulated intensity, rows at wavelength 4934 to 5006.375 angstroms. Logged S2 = 1.15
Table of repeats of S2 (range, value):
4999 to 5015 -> 1.06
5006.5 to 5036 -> 1.19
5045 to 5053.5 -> 1.01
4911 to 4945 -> 1.12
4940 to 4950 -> 1.05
